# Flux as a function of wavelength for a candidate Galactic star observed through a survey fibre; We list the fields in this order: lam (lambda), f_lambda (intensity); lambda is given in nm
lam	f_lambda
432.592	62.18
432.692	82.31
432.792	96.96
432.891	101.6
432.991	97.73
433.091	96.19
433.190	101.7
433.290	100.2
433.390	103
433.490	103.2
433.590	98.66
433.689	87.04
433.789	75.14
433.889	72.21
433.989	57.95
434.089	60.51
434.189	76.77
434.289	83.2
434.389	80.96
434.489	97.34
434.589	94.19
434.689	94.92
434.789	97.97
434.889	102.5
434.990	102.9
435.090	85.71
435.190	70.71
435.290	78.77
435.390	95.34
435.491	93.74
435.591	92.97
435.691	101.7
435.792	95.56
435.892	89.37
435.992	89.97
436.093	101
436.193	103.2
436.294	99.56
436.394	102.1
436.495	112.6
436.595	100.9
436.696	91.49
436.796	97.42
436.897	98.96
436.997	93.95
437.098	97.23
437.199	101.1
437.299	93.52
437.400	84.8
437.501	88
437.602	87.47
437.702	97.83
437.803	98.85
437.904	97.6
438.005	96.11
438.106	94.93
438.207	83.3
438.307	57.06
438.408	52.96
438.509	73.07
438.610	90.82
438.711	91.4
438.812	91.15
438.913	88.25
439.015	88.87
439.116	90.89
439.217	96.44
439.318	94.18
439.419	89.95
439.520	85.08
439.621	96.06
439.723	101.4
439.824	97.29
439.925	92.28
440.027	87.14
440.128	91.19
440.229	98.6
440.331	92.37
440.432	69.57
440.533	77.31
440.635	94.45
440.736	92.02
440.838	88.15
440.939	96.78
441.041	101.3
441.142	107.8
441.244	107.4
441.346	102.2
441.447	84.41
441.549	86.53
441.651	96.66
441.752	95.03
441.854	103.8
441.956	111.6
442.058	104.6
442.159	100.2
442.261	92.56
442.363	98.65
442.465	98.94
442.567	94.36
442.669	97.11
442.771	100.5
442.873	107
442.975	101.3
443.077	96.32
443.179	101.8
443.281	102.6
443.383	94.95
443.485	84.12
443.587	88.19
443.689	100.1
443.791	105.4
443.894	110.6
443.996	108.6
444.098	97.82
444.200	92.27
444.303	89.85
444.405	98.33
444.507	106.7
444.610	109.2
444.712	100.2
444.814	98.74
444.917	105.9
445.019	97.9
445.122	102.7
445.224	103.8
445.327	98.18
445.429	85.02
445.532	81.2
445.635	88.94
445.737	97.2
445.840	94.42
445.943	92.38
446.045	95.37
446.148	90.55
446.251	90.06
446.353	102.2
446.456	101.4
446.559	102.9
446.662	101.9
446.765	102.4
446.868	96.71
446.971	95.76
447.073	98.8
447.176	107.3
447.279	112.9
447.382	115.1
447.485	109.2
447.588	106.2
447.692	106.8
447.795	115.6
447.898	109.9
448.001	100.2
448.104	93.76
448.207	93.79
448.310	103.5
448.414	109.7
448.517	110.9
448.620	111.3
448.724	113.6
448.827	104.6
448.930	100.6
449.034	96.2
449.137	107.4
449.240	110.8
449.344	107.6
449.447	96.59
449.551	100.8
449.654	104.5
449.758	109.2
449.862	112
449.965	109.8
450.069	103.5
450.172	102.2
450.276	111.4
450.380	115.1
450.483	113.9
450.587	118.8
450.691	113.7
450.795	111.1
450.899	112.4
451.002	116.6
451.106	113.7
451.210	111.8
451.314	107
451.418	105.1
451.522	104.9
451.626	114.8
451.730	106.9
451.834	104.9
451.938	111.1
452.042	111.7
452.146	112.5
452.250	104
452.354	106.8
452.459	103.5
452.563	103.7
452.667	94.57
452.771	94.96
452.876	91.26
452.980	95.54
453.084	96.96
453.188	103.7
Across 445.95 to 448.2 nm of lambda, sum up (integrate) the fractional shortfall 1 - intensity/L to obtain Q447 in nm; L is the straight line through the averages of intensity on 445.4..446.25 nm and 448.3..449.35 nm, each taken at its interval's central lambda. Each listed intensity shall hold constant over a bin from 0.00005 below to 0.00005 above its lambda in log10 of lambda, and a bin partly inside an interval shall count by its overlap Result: -0.11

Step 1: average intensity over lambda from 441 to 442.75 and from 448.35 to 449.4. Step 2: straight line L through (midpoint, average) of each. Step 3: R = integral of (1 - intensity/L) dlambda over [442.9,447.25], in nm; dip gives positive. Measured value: 0.19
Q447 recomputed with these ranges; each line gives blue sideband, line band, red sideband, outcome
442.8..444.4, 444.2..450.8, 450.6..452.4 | 0.09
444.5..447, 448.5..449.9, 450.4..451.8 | 0.01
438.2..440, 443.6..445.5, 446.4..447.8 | -0.02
